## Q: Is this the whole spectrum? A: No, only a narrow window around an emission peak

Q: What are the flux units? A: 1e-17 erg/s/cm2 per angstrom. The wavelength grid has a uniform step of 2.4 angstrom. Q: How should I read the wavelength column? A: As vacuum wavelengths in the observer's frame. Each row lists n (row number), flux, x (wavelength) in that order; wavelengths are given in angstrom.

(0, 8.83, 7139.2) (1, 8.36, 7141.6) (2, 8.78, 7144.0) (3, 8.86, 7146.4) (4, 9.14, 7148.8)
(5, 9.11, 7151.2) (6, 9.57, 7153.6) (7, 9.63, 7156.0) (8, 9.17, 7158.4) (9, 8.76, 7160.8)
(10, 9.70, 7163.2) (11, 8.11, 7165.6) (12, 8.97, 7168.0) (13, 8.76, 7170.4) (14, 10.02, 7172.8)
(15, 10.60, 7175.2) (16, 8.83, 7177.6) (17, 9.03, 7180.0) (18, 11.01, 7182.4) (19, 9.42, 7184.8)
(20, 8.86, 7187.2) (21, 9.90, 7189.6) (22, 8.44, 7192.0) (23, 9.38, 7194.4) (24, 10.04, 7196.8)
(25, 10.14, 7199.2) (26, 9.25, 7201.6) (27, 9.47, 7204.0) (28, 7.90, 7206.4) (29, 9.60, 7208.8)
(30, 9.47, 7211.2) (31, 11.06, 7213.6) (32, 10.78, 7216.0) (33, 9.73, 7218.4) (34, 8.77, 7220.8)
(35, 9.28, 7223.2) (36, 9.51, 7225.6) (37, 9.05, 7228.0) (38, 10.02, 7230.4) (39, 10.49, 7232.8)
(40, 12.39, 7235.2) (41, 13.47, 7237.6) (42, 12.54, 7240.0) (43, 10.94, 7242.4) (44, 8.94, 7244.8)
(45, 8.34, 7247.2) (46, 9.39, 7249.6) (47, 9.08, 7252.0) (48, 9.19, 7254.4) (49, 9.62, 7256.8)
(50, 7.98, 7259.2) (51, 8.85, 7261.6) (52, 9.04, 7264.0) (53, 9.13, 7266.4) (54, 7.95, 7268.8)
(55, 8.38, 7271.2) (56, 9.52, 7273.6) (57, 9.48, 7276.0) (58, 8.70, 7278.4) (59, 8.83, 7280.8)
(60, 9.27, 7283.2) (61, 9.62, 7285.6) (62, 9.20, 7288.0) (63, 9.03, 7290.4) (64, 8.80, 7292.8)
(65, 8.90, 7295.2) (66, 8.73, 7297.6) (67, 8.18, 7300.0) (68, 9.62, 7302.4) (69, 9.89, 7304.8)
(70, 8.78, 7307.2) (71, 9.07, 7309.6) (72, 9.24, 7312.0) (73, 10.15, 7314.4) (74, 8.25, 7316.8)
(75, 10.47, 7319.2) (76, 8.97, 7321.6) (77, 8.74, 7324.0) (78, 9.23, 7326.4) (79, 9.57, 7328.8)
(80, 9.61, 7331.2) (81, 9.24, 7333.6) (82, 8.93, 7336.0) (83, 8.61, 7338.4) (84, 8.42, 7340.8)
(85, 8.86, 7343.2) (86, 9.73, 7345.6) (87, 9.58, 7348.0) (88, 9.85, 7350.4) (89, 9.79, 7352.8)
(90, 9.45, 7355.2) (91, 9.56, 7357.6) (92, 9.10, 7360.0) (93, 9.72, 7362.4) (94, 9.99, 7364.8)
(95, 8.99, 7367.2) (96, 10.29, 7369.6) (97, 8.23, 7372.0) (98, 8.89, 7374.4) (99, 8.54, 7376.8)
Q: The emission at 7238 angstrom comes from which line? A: [N II]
